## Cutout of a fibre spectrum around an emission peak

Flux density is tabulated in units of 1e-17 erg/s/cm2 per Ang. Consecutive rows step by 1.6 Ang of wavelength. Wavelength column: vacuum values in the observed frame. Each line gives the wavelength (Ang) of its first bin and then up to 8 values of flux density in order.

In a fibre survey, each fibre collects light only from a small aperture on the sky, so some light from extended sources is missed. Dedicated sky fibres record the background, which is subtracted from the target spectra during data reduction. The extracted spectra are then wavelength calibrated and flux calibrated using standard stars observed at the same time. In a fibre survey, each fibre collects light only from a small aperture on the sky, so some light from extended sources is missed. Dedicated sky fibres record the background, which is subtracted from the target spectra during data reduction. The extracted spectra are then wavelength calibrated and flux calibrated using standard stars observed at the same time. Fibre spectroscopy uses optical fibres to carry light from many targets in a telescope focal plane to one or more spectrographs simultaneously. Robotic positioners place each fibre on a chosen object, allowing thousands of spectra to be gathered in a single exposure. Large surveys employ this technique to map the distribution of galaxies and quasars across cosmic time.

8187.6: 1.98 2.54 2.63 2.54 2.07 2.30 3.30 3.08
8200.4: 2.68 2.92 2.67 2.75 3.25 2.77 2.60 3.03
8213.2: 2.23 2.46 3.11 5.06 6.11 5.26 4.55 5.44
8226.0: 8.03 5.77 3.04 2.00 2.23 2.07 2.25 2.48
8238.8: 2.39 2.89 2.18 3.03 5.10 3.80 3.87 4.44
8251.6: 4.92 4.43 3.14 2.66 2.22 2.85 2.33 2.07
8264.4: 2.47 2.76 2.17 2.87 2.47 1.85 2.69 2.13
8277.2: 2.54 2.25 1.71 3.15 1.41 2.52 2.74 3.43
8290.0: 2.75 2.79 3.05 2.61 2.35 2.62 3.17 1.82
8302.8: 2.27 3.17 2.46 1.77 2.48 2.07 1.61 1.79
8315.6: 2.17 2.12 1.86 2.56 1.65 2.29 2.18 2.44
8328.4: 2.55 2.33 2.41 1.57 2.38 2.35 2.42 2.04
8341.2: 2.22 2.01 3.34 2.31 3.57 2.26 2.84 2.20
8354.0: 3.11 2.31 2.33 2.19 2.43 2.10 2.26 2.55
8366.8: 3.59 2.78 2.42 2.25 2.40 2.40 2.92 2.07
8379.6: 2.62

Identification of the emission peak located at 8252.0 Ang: [N II]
